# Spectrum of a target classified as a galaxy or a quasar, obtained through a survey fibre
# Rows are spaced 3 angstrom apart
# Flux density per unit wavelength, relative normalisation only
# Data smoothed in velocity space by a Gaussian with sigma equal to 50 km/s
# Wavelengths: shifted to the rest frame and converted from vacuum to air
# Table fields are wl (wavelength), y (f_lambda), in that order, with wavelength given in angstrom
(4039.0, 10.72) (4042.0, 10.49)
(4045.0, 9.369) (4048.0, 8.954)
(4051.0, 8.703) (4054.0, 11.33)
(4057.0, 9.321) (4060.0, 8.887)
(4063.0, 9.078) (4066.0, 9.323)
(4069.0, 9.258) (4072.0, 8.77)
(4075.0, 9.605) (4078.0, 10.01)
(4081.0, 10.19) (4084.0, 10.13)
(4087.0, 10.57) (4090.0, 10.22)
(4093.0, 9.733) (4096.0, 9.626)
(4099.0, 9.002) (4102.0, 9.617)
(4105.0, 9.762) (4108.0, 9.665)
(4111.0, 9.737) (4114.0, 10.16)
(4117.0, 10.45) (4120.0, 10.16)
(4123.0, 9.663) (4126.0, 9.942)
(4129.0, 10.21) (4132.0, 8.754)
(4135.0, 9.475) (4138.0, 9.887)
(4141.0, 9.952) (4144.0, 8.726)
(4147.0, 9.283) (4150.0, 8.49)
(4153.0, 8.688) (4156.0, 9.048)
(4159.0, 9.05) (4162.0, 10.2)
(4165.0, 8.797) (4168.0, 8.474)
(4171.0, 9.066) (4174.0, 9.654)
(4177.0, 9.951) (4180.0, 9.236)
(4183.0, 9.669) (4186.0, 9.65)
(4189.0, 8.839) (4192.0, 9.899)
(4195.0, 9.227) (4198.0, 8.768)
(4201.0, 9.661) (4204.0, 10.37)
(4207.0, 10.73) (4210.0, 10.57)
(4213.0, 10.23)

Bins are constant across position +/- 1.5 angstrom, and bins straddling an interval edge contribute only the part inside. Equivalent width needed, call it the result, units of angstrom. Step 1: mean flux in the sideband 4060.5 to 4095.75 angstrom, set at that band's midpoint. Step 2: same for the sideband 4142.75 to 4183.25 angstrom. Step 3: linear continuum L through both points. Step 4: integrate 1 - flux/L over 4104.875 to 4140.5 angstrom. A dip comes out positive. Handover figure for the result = -1.6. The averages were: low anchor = 9.69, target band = 9.83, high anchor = 9.15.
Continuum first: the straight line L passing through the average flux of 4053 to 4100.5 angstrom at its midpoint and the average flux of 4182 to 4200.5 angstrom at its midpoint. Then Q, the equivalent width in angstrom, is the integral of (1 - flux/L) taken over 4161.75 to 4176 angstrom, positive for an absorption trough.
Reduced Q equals 0.4 angstrom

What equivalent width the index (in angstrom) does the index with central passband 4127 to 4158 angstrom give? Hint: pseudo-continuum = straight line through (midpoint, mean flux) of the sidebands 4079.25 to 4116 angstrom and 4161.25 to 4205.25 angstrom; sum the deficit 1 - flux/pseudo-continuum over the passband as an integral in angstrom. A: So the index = 1.2 angstrom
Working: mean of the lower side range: 9.88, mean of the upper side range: 9.41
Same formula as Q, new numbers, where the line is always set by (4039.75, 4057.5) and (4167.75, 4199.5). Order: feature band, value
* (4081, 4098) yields -0.71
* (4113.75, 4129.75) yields -0.93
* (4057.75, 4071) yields 0.79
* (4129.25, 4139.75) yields 0.01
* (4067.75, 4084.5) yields 0.06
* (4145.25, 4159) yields 0.80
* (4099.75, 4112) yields -0.09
